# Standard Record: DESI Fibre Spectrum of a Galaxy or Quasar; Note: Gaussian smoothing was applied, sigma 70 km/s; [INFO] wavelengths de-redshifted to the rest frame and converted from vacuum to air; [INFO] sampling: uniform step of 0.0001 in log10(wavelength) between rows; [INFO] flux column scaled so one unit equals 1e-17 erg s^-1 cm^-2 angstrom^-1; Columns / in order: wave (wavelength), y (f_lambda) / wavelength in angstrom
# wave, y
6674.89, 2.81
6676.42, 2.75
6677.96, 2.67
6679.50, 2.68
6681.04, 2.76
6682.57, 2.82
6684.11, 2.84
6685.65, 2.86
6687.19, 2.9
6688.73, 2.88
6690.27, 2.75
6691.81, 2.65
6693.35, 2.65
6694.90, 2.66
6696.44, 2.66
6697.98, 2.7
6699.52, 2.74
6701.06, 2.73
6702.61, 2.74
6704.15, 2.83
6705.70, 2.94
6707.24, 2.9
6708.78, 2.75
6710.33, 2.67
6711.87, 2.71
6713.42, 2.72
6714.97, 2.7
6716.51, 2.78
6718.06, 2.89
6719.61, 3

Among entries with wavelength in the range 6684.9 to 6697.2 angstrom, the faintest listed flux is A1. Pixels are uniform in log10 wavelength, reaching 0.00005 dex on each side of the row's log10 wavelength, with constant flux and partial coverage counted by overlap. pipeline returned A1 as 2.65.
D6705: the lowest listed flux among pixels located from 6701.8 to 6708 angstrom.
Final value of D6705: 2.74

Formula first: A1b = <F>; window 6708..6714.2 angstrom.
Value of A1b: 2.71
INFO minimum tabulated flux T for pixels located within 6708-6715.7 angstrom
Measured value 2.67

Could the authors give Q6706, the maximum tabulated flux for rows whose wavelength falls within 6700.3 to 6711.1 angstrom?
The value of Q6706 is 2.94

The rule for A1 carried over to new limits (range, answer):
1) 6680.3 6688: 2.76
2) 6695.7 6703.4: 2.66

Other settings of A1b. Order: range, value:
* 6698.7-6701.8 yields 2.74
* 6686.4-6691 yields 2.84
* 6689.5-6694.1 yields 2.68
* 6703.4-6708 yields 2.89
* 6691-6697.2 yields 2.65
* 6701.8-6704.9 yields 2.78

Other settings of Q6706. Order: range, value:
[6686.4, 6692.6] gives 2.9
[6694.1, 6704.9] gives 2.83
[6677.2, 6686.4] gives 2.86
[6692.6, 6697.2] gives 2.66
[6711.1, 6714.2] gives 2.72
